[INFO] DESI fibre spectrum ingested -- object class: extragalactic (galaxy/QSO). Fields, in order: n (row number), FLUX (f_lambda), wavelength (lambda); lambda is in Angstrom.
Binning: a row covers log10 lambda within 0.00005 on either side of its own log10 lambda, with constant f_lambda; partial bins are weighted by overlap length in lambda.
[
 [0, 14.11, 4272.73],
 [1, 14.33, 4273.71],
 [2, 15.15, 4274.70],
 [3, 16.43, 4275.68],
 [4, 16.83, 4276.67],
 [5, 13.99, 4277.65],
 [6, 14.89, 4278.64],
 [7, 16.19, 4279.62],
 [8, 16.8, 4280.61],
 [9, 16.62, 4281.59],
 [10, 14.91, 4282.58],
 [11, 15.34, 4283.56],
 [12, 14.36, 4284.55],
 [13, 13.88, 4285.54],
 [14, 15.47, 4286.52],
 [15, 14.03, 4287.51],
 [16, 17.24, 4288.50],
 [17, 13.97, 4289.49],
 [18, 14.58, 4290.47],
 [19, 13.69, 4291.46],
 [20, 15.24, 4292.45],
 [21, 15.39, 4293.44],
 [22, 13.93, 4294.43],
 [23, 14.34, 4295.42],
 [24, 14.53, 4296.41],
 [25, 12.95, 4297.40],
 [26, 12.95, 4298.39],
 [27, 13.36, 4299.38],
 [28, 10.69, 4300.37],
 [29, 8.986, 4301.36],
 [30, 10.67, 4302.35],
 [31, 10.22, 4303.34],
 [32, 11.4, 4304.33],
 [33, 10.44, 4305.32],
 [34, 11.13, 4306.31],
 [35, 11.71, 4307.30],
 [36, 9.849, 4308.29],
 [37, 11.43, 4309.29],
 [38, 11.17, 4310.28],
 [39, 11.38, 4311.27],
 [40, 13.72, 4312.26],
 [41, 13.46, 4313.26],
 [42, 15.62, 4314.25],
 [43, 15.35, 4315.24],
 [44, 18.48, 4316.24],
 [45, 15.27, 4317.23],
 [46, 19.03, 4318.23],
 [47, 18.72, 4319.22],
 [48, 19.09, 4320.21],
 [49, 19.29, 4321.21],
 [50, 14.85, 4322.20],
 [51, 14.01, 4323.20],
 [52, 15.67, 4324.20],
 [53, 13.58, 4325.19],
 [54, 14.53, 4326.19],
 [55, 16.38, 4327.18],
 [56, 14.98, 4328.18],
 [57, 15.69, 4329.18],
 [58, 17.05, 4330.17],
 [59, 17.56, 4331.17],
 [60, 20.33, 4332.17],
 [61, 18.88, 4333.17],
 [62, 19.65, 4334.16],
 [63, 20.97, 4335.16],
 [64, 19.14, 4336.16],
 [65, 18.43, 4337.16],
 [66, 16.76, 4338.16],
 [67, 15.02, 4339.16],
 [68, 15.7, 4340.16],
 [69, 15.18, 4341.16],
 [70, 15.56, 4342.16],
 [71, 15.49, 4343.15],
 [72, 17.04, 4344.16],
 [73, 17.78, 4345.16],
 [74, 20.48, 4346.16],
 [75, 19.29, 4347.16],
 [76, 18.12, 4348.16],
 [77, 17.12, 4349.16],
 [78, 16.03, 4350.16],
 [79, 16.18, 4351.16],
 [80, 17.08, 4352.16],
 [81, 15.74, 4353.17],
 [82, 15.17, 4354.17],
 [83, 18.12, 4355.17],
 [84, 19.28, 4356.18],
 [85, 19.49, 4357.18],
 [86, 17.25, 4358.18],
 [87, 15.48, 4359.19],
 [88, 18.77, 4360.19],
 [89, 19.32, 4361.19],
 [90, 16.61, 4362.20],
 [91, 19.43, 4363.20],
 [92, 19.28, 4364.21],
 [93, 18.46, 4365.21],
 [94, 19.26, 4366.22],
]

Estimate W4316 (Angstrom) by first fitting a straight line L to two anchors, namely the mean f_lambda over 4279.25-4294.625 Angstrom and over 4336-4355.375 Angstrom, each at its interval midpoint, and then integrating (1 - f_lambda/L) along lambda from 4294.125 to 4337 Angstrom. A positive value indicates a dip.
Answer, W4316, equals 3.5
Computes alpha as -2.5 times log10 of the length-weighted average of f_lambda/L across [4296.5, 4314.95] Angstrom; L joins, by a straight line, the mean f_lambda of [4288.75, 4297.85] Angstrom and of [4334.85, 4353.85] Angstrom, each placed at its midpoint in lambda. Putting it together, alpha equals 0.26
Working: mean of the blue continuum 14.4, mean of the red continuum 17.2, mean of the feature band 11.8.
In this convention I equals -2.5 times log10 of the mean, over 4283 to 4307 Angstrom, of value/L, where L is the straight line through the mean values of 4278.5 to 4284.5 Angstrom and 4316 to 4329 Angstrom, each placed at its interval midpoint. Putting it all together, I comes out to 0.20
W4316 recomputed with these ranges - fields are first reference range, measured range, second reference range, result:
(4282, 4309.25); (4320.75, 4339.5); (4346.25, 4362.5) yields -1.5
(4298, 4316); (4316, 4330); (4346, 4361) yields -2.6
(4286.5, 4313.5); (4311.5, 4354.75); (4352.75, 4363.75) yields -3.6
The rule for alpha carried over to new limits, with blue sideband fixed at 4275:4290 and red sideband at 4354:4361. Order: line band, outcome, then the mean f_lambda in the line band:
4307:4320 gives 0.14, 14.4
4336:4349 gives 0.01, 17.2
